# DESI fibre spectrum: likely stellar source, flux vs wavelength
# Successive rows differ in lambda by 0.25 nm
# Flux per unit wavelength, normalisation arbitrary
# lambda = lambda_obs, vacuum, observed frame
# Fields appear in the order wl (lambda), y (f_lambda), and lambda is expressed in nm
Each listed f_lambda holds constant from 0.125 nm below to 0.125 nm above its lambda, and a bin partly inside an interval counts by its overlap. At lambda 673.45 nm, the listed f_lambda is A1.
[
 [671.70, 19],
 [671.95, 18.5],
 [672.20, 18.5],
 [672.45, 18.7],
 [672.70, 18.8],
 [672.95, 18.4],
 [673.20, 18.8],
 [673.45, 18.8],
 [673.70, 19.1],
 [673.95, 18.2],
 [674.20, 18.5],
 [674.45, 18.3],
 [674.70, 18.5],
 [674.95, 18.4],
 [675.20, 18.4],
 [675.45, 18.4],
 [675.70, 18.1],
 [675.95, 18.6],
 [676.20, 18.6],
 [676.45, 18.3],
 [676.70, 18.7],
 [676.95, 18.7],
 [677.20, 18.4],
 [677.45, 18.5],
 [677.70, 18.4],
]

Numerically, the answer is 18.8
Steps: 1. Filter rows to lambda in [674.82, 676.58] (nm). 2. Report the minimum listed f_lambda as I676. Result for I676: 18.1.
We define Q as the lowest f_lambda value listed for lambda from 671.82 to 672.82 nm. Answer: 18.5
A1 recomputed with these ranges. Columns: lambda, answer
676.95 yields 18.7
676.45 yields 18.3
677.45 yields 18.5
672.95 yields 18.4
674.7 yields 18.5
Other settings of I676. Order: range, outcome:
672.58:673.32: 18.4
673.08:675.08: 18.2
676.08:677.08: 18.3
